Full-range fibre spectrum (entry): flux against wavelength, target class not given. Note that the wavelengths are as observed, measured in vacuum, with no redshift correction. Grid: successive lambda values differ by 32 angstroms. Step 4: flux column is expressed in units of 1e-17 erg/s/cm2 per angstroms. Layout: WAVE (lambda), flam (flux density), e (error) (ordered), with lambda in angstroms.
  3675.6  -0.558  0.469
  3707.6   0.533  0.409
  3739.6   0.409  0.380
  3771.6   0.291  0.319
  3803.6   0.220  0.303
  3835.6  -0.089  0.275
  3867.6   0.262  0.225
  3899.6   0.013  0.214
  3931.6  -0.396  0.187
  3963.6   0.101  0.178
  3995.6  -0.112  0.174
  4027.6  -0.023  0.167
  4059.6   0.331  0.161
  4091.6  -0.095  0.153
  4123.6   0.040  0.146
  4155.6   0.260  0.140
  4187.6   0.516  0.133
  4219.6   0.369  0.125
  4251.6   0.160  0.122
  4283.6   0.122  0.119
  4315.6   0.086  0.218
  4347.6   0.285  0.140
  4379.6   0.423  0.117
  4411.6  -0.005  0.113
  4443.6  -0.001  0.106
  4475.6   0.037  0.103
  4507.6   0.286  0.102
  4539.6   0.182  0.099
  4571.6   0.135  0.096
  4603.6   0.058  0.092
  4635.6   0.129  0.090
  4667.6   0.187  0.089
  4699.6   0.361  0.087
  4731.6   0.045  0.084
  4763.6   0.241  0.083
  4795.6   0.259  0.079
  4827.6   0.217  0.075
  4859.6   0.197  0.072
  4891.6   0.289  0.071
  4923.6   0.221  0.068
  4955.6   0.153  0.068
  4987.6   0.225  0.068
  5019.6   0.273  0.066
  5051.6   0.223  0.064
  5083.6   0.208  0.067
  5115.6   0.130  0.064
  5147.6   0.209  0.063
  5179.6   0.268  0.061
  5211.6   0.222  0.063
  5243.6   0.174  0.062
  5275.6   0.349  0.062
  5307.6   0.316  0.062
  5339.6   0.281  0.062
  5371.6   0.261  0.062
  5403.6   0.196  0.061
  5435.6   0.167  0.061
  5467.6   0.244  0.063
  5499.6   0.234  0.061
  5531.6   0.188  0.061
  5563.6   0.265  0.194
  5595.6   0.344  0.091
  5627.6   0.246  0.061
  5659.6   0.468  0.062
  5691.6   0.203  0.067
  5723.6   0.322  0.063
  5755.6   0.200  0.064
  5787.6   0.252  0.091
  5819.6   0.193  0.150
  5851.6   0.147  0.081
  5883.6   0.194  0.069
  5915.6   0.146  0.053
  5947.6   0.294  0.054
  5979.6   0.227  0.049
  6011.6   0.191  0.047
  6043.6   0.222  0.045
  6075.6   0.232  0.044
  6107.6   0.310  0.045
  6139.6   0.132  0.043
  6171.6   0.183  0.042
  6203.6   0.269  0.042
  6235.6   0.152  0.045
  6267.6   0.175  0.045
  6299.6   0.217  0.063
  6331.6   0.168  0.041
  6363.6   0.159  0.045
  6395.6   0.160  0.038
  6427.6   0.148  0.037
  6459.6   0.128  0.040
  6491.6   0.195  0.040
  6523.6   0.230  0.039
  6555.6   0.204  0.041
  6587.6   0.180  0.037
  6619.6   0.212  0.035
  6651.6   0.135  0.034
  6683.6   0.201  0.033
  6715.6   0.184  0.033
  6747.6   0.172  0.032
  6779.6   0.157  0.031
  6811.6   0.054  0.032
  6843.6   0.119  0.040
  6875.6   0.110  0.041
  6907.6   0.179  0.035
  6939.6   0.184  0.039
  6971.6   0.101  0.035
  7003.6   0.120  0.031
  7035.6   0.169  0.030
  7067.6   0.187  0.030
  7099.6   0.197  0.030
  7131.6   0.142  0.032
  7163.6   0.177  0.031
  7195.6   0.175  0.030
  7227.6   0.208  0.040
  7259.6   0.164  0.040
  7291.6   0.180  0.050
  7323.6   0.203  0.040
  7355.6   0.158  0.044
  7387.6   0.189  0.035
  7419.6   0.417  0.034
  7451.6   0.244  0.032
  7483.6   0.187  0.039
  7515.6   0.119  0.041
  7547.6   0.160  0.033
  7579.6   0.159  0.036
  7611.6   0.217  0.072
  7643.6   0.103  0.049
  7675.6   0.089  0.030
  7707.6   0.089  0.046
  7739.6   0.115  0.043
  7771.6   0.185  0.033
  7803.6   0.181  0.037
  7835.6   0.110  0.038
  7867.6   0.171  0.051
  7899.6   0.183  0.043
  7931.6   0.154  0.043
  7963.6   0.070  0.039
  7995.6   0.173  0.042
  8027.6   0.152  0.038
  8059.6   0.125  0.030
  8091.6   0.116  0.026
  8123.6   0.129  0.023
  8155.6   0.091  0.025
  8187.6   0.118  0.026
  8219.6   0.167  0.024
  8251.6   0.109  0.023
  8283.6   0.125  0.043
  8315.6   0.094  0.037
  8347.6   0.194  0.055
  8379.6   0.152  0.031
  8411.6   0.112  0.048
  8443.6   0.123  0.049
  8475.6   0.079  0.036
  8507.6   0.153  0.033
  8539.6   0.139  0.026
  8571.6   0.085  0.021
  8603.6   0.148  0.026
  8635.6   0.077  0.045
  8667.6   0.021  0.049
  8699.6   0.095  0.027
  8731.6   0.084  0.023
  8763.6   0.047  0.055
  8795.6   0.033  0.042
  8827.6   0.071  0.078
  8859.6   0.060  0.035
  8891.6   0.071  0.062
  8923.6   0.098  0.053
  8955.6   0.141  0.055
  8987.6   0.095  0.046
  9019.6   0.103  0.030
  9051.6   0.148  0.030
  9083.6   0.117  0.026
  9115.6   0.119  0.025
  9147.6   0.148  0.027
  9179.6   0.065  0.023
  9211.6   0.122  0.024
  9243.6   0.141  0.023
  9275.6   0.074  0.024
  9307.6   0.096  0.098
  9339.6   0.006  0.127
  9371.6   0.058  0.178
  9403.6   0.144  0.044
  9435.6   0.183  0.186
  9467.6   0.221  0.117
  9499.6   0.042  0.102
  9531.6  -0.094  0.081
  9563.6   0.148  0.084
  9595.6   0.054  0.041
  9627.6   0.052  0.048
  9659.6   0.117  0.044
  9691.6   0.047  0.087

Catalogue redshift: 0.130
